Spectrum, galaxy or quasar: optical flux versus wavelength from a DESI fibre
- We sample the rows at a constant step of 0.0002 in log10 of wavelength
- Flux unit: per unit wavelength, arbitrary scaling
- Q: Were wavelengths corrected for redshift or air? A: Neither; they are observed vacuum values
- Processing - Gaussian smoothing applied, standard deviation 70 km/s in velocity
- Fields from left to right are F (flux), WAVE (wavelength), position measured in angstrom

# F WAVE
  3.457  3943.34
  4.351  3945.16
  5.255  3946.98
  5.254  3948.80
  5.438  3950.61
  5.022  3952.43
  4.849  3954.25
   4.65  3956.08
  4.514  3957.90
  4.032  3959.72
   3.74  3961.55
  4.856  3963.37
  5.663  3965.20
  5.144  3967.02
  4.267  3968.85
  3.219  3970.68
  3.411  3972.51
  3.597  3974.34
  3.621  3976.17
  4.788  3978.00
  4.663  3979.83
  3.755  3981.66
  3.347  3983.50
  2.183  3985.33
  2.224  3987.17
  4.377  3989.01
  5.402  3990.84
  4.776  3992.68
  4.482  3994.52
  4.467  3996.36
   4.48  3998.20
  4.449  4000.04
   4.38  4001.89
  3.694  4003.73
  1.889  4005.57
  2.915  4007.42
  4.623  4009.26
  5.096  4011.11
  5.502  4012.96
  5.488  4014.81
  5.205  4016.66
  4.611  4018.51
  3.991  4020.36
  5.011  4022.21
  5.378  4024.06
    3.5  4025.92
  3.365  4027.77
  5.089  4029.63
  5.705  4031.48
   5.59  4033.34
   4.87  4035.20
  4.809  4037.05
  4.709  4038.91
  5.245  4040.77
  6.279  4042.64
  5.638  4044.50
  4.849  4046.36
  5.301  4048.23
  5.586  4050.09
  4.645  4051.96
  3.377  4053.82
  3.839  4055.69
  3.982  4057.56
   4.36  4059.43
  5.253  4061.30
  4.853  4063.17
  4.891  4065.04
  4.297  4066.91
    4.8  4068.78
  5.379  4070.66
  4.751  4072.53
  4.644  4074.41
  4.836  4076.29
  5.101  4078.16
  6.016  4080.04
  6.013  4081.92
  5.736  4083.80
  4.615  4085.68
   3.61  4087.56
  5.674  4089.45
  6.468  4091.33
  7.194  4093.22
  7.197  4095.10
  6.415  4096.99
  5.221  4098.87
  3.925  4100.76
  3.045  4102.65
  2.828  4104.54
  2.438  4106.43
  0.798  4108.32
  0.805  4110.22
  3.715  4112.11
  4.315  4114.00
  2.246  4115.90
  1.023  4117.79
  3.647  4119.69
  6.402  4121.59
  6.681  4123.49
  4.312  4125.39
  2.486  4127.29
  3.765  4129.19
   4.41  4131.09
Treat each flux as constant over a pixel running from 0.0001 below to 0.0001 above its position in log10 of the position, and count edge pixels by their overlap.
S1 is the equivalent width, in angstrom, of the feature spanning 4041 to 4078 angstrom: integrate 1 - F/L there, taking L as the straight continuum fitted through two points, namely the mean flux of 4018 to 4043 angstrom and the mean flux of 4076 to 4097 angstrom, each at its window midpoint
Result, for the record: 3.2 angstrom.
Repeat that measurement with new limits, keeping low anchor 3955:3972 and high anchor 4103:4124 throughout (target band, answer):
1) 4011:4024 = -3.47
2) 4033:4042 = -3.04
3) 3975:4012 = 1.63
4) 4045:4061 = -4.03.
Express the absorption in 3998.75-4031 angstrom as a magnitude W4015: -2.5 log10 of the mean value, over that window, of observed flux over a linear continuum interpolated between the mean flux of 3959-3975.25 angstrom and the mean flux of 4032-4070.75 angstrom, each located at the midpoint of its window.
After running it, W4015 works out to 0.051 mag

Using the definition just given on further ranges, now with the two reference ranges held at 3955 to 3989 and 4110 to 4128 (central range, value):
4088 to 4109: -0.24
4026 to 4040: -0.23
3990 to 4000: -0.19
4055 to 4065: -0.18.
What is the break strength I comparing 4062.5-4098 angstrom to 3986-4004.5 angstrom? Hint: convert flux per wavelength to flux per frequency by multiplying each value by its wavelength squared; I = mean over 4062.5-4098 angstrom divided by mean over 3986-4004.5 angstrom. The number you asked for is 1.3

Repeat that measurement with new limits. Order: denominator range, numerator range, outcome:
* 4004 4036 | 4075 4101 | 1.27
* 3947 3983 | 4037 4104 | 1.20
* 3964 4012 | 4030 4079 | 1.26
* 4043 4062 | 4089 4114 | 0.92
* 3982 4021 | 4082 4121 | 1.03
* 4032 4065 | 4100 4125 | 0.68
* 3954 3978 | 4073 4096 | 1.38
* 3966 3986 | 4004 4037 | 1.21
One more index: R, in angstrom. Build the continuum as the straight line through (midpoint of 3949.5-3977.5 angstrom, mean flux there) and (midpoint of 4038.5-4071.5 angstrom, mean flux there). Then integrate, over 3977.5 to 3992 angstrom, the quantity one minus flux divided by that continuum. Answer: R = 2.20 angstrom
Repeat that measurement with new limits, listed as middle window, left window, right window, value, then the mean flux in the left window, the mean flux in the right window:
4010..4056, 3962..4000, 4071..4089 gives -3.0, 4.14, 5.06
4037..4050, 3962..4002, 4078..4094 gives -0.8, 4.15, 5.61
